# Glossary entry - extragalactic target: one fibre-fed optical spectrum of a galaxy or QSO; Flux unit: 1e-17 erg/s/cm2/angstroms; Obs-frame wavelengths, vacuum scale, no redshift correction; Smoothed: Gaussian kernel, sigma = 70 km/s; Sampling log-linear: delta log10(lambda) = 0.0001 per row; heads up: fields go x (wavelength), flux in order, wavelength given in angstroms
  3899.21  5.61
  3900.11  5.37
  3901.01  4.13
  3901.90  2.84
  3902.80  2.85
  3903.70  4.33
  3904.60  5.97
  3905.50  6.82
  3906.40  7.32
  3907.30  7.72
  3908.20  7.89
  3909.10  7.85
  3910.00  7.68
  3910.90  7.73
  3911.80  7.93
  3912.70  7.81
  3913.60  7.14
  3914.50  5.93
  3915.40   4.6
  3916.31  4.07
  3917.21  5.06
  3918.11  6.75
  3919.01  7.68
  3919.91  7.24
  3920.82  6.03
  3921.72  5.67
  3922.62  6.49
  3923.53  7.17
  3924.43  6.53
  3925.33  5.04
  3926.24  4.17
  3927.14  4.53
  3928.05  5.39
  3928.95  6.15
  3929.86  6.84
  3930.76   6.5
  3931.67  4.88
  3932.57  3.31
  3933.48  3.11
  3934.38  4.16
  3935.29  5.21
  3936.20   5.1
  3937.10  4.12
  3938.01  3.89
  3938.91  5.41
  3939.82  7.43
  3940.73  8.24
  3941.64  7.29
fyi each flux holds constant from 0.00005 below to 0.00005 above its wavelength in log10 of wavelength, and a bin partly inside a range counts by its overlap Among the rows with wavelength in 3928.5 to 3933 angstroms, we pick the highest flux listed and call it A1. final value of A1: 6.84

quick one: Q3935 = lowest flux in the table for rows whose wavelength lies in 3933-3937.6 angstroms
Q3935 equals 3.11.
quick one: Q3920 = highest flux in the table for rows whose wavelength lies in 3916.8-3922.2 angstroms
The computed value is 7.68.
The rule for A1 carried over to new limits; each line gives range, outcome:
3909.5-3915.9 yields 7.93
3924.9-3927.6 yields 5.04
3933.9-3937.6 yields 5.21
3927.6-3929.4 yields 6.15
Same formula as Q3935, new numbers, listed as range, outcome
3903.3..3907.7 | 4.33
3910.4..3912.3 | 7.73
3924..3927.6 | 4.17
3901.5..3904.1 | 2.84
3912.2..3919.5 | 4.07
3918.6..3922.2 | 5.67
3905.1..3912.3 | 6.82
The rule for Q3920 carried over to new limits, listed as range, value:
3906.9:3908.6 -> 7.89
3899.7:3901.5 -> 5.37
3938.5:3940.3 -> 7.43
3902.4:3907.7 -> 7.72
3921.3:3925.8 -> 7.17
